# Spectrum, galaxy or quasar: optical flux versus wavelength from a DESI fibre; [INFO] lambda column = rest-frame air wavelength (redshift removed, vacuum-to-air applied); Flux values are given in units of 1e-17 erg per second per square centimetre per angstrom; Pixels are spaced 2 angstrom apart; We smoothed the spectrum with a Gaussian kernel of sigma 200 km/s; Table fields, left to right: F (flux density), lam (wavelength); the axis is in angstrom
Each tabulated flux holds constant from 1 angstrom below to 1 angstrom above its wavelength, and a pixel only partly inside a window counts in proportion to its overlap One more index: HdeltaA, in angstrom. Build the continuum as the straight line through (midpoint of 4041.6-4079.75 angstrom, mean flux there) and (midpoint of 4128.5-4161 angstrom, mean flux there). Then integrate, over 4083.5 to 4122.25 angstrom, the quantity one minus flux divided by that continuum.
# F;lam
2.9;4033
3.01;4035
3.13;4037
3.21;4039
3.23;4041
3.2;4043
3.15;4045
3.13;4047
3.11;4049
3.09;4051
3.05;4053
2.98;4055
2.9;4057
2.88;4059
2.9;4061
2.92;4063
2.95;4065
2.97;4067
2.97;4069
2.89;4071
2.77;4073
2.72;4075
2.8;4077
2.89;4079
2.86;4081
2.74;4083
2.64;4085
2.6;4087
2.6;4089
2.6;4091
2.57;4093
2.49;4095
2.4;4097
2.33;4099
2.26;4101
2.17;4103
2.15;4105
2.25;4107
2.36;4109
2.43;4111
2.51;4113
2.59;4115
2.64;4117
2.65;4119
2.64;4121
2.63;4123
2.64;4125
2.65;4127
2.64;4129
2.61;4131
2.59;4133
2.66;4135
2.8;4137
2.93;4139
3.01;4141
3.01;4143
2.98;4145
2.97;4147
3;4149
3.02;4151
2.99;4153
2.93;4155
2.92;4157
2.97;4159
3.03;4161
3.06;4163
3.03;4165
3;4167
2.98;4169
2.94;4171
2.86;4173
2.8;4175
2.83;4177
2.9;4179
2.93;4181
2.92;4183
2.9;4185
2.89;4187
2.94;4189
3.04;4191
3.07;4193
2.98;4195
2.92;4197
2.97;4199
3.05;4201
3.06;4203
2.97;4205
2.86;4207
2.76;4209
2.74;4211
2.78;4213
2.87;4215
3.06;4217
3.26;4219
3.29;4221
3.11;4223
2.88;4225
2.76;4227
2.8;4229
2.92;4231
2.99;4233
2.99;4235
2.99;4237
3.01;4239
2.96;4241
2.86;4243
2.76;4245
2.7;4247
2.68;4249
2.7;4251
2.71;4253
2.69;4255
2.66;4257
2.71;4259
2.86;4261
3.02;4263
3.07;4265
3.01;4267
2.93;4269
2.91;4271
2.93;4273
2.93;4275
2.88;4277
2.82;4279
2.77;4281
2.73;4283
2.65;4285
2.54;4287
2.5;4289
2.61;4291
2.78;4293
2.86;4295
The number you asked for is 6.0 angstrom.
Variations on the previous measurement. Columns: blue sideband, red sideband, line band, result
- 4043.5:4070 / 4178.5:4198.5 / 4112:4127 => 1.8 angstrom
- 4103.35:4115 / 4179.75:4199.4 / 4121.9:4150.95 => -2.8 angstrom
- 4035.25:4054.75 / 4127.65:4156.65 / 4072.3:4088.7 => 1.6 angstrom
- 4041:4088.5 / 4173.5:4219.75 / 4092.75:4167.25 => 5.9 angstrom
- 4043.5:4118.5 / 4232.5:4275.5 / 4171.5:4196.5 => -1.1 angstrom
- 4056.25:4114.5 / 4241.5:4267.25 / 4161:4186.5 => -2.0 angstrom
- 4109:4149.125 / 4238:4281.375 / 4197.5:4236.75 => -2.1 angstrom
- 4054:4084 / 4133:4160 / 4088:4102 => 2.1 angstrom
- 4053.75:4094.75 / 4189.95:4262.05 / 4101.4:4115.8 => 2.5 angstrom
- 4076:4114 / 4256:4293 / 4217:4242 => -2.5 angstrom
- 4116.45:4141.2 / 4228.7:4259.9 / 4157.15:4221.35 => -4.5 angstrom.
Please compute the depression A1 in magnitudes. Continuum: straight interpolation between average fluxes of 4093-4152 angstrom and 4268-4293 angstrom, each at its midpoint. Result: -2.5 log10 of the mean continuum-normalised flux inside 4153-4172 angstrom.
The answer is -0.13 mag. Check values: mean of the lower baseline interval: 2.62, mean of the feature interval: 2.98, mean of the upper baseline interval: 2.77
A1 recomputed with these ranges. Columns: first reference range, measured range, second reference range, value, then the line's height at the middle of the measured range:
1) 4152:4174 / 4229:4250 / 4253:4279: 0.007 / 2.9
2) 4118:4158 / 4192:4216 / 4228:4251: -0.026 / 2.85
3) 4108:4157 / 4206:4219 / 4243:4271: -0.033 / 2.79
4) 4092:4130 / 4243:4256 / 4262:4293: 0.017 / 2.76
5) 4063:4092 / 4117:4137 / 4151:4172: 0.103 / 2.91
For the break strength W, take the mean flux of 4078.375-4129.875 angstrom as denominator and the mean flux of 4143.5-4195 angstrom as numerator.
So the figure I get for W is 1.17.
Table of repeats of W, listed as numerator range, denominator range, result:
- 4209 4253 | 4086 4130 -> 1.17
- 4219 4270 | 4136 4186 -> 0.98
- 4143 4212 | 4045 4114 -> 1.09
